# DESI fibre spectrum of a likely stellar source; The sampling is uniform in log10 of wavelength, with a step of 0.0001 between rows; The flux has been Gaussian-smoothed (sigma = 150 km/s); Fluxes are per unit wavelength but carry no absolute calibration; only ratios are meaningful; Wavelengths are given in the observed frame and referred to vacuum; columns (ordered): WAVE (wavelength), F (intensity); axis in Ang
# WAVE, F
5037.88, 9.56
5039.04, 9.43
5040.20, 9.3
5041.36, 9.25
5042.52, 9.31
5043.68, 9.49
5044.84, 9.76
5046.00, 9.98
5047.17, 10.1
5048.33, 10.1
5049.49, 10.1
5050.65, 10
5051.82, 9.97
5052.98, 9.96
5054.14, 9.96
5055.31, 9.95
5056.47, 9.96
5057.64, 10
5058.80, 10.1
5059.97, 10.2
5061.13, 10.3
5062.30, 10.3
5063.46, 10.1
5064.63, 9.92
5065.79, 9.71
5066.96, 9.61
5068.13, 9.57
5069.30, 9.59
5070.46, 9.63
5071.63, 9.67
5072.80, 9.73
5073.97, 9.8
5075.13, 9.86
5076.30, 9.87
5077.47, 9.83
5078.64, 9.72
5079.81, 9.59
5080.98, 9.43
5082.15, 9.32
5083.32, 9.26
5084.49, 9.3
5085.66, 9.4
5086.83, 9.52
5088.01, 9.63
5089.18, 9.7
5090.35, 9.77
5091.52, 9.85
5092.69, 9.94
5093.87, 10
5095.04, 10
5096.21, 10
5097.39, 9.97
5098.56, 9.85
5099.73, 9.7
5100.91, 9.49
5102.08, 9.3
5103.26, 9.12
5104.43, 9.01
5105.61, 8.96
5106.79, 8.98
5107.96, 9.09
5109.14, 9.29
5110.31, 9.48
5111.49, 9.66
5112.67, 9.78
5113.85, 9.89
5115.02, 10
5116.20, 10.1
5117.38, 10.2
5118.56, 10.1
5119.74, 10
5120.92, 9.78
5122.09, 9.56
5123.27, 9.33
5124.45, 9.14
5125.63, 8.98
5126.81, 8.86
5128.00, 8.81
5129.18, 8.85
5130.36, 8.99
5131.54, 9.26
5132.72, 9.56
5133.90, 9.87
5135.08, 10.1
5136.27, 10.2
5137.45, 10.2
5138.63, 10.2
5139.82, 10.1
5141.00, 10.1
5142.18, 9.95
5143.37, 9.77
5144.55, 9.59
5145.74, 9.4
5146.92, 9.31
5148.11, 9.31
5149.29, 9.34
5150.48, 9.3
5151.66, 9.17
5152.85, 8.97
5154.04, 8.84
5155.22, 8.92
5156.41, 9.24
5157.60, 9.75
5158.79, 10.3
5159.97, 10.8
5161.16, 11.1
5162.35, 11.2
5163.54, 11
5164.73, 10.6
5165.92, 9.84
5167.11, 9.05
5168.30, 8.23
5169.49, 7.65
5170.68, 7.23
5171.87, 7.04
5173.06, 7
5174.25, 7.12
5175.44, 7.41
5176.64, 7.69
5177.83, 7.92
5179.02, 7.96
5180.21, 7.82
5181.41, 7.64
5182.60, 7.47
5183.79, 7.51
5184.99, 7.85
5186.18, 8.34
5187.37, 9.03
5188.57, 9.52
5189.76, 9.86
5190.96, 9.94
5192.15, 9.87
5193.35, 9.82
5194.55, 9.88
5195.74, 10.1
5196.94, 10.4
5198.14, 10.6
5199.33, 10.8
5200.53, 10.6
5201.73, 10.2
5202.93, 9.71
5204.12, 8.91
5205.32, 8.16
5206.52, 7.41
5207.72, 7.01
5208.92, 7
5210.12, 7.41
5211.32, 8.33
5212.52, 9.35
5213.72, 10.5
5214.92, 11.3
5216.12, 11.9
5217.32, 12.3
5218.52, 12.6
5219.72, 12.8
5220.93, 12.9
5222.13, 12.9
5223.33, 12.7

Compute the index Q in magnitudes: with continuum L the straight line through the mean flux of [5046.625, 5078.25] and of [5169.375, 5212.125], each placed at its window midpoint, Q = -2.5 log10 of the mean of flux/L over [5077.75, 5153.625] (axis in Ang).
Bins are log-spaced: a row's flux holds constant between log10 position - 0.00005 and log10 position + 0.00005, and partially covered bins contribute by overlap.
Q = -0.02 mag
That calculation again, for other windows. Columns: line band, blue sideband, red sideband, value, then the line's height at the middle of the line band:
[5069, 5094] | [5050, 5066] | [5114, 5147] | 0.03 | 9.92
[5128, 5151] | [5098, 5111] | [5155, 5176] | -0.05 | 9.18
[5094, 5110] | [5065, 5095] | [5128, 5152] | 0.02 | 9.64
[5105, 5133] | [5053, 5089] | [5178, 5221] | 0.02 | 9.65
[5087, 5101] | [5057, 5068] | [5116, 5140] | 0.00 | 9.81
